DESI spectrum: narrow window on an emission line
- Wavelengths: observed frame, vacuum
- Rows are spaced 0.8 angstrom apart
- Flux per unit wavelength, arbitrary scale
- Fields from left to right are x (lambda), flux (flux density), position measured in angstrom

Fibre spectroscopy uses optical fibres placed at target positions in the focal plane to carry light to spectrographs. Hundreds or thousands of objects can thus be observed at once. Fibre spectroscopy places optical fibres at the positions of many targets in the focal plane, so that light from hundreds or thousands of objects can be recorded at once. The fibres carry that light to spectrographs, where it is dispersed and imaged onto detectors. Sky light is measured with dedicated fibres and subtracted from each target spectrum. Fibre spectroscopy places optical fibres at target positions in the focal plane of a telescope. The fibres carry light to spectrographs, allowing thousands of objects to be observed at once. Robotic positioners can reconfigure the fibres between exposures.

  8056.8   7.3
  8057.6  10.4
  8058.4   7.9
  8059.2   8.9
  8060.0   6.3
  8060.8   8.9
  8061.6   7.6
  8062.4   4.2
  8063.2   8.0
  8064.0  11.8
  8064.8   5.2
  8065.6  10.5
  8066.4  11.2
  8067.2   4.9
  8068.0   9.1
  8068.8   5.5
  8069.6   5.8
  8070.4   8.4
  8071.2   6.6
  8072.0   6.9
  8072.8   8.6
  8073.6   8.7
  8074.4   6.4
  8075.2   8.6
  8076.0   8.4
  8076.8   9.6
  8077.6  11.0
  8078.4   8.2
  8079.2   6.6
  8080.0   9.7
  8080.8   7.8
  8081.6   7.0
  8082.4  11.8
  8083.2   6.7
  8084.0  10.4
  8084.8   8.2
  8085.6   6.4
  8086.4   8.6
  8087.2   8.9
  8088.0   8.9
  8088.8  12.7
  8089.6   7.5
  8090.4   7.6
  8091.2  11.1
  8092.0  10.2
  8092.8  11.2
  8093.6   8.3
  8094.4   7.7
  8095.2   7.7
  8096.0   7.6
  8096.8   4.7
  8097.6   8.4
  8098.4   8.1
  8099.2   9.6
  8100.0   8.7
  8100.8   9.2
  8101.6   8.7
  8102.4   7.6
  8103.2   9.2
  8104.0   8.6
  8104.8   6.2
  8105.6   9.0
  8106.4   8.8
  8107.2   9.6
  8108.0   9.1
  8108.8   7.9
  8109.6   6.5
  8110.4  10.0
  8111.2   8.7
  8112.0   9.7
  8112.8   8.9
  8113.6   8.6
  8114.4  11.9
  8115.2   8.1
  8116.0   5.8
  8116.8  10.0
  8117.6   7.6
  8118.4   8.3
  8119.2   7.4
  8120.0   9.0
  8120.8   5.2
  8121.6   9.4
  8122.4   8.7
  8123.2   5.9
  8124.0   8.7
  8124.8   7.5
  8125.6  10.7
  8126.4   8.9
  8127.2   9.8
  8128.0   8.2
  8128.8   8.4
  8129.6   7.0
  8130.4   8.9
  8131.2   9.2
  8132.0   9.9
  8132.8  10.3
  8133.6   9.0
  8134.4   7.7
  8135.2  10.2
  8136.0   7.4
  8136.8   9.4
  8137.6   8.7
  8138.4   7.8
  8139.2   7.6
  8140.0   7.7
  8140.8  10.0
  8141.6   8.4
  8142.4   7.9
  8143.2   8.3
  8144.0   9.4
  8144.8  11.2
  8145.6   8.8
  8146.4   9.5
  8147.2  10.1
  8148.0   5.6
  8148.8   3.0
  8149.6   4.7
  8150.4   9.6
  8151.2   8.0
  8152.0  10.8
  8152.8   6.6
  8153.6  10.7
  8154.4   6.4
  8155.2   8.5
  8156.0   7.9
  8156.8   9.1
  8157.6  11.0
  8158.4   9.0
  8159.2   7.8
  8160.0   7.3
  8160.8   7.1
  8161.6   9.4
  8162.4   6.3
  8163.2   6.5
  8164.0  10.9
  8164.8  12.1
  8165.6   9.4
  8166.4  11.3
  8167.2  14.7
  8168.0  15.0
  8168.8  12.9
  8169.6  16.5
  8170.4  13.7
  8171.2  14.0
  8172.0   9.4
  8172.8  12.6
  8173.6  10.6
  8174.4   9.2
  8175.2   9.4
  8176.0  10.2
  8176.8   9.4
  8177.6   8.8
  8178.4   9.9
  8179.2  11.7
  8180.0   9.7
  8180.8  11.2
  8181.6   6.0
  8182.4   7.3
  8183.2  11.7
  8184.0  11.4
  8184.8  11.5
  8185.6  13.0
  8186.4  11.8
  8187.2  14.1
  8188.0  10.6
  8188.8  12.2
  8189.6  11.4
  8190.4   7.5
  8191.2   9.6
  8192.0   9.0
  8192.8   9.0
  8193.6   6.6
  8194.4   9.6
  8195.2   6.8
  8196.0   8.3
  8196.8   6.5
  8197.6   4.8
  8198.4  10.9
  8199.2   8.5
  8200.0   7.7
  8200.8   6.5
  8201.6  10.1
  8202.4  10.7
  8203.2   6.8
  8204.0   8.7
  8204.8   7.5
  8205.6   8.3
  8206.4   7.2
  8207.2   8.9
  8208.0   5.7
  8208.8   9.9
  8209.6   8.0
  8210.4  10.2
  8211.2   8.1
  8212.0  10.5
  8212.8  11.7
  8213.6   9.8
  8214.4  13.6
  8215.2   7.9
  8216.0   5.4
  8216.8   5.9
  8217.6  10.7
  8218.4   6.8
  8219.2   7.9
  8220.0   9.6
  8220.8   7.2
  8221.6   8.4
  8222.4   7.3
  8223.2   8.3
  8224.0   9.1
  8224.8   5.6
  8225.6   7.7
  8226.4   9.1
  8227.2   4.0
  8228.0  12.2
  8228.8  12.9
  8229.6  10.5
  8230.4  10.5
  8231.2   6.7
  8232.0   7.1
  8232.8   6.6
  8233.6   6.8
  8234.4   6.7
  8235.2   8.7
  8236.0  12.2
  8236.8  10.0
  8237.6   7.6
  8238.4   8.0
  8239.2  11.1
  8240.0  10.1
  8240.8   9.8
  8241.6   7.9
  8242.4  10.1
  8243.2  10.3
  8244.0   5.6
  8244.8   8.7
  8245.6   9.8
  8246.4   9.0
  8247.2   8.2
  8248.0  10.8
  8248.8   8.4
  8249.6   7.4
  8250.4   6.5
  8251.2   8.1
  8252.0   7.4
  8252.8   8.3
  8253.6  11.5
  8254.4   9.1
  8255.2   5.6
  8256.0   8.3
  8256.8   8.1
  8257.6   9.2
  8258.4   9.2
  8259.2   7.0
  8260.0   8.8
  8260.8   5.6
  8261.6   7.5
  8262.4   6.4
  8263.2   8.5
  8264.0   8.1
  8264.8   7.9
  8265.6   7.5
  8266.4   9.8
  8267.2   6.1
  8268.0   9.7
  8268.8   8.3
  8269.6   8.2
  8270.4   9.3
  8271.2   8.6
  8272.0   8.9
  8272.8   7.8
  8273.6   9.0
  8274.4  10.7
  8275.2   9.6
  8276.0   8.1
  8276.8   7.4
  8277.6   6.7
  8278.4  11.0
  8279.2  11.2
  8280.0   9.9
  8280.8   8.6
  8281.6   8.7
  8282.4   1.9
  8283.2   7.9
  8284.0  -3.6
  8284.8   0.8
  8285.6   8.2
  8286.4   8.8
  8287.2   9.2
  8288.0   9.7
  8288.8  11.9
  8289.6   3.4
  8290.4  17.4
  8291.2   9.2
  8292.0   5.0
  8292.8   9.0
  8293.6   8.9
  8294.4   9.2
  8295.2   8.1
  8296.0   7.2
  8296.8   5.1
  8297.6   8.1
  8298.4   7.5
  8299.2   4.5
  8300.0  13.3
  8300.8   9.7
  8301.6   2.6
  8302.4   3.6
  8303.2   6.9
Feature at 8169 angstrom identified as [S II]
